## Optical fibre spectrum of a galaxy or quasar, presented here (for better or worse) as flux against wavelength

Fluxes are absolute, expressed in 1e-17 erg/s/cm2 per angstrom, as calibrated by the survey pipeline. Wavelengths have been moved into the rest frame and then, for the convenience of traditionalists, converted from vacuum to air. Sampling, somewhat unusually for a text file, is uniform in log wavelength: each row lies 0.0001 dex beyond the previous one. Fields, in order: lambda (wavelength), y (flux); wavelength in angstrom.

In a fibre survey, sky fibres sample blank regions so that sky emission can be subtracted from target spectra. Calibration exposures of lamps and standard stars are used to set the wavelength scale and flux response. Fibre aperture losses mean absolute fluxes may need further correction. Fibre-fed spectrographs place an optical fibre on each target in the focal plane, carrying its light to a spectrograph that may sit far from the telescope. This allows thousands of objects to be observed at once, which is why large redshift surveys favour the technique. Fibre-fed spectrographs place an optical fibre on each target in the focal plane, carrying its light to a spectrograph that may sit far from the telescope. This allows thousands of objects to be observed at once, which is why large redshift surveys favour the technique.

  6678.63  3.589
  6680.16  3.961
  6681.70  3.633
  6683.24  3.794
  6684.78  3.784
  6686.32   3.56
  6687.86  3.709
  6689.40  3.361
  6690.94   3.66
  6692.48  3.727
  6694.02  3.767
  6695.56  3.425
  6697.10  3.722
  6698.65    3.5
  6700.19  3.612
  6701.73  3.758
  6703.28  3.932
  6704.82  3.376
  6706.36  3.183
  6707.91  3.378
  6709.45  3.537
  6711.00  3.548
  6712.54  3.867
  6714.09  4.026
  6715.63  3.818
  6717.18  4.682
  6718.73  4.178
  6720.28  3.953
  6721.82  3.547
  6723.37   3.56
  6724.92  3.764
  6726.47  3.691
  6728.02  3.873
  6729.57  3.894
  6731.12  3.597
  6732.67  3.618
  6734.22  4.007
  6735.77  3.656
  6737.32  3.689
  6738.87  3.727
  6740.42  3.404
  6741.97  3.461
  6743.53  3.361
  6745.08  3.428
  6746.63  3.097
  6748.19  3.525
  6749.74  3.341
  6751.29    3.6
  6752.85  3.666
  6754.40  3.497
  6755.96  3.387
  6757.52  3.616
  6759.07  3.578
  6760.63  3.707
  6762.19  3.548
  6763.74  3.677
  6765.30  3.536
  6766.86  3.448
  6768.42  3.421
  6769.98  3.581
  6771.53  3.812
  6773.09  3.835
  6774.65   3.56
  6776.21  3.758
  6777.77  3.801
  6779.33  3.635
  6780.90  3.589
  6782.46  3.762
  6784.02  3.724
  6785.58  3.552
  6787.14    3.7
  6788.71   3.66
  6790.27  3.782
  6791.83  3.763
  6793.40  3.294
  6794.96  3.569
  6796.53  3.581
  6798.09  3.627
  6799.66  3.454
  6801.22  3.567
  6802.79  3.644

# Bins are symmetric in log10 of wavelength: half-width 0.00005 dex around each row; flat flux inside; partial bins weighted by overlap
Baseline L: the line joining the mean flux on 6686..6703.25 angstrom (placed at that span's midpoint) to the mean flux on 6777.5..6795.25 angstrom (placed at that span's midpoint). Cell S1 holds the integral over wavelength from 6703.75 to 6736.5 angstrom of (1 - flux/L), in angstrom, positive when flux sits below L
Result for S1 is -1.0 angstrom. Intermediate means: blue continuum 3.63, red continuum 3.65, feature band 3.75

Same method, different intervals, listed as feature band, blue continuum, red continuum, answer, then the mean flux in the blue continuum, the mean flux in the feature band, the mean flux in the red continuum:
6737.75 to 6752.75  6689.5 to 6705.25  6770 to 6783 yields 0.9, 3.64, 3.45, 3.71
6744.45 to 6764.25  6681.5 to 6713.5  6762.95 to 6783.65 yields 0.7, 3.61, 3.51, 3.65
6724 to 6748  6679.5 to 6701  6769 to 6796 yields 0.3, 3.66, 3.61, 3.67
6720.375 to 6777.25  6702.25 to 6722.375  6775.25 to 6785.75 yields 2.0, 3.77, 3.6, 3.69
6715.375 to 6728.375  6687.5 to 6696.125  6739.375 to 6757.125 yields -1.4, 3.61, 3.9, 3.44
